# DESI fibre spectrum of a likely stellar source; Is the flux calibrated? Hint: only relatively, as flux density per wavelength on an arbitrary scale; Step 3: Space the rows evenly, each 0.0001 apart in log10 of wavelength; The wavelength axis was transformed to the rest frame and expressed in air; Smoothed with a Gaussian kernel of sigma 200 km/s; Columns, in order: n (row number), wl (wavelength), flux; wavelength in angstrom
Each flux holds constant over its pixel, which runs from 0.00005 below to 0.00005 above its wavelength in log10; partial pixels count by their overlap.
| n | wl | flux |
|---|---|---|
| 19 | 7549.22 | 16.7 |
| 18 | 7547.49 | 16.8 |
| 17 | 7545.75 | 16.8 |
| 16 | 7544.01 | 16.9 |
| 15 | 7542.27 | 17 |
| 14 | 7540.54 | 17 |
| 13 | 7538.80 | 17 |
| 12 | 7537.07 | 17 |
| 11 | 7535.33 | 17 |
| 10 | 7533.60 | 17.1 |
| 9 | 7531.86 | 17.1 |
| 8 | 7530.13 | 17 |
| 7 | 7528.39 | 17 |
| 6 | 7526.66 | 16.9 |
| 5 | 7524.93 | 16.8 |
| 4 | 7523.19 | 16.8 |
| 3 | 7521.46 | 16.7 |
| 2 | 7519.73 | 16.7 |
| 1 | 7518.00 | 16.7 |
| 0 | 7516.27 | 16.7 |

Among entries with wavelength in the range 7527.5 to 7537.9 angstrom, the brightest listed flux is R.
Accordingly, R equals 17.1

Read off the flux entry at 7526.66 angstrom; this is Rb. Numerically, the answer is 16.9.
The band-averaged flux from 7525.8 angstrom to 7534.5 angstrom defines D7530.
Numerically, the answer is 17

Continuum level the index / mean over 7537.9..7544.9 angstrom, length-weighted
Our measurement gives 17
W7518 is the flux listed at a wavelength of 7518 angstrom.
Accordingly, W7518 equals 16.7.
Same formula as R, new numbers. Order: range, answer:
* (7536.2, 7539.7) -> 17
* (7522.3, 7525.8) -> 16.8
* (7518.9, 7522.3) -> 16.7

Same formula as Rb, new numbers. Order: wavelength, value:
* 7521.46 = 16.7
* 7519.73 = 16.7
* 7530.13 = 17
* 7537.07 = 17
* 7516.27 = 16.7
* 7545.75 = 16.8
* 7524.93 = 16.8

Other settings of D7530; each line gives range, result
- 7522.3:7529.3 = 16.9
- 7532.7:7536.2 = 17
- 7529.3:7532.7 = 17.1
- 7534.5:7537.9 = 17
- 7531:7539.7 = 17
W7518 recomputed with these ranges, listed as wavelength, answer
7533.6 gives 17.1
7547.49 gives 16.8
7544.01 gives 16.9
